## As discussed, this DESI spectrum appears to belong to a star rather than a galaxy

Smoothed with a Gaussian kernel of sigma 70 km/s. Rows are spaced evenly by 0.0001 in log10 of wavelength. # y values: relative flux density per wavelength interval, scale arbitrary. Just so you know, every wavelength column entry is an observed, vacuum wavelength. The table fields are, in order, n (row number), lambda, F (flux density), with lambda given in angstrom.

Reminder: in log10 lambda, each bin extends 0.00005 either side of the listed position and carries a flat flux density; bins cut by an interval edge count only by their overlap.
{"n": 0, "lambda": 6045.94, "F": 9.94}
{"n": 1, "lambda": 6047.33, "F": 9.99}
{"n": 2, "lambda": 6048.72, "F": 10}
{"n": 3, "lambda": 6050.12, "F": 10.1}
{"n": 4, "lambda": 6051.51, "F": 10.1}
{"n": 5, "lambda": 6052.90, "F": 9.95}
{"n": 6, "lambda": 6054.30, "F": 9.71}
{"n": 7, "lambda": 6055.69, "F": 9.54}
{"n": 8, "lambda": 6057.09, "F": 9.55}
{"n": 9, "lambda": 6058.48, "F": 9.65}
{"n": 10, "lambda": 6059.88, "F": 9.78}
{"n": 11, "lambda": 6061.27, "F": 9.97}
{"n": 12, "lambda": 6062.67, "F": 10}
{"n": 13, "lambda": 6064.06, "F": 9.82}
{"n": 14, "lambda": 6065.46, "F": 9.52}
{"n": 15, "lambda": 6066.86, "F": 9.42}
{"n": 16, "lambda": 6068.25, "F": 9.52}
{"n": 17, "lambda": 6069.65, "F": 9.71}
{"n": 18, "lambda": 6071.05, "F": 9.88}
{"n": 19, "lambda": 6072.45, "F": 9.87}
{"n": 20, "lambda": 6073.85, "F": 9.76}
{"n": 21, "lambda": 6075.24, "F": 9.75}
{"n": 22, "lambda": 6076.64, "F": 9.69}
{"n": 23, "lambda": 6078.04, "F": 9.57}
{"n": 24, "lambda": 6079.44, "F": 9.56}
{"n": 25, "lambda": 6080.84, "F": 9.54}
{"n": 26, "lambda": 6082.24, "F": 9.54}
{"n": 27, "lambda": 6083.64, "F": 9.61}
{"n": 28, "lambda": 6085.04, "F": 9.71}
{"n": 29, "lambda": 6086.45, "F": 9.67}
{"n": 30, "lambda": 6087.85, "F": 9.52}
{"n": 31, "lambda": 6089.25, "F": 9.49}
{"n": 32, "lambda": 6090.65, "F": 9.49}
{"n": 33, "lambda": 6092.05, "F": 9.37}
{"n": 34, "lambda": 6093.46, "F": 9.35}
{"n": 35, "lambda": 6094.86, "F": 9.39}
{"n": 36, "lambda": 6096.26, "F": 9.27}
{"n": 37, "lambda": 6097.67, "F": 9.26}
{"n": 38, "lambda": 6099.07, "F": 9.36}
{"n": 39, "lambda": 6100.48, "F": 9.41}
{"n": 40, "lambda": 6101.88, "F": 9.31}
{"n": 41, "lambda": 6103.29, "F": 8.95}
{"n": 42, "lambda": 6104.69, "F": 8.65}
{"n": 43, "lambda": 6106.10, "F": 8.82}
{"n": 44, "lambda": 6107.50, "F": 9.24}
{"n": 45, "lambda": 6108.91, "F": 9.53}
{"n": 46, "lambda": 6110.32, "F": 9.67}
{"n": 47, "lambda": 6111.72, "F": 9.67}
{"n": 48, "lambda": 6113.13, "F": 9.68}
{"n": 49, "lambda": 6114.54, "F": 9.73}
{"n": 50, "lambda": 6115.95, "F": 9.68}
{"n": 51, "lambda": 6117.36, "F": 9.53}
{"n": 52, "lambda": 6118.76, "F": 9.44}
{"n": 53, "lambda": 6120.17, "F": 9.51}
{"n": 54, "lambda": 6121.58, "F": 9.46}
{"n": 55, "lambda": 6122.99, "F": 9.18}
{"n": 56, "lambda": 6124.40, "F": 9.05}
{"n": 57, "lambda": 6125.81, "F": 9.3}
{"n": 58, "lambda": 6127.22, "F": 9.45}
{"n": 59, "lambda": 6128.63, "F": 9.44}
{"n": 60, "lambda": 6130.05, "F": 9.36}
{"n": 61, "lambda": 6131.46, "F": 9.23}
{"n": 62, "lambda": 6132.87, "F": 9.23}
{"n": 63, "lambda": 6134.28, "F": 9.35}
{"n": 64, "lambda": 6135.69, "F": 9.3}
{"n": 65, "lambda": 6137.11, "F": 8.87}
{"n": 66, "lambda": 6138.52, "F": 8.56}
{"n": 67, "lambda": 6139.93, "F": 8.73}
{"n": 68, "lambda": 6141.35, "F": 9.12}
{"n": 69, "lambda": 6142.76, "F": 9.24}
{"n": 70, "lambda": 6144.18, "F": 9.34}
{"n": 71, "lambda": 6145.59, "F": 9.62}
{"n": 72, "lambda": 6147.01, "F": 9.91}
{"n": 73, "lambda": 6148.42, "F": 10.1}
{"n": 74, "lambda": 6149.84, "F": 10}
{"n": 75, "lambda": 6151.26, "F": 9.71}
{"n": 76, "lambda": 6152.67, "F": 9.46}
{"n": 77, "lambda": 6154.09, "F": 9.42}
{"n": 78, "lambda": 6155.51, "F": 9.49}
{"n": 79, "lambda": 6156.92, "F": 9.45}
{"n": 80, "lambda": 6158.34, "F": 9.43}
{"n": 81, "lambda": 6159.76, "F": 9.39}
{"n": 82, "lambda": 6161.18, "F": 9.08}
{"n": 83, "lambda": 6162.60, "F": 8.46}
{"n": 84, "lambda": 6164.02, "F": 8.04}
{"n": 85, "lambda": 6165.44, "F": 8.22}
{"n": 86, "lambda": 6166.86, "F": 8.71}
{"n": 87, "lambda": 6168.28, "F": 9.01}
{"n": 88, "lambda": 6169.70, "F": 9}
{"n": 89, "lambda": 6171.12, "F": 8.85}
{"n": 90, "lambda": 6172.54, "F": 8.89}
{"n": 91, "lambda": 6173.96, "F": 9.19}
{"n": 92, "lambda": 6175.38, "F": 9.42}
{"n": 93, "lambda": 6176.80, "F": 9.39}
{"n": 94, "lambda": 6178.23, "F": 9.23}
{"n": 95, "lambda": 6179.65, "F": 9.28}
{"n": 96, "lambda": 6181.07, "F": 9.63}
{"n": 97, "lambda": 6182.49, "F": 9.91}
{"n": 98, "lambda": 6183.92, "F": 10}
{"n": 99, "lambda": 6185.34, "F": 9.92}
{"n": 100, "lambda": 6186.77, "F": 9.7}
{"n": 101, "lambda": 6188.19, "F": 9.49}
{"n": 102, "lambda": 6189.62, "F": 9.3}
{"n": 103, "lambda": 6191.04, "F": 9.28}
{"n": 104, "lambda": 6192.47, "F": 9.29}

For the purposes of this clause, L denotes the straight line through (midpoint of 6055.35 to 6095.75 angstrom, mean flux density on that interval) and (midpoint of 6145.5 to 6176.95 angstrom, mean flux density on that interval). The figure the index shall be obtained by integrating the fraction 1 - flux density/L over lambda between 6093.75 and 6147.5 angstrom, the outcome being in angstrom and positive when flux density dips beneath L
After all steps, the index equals 0.58 angstrom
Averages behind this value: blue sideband 9.63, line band 9.31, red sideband 9.22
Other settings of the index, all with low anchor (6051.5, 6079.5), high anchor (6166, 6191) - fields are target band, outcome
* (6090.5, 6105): 0.5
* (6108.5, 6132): 0.2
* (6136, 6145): 0.4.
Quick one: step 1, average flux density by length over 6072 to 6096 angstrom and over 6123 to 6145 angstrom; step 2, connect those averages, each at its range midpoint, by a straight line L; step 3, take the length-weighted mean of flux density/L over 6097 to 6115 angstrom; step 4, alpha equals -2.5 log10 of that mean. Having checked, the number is 0.01 mag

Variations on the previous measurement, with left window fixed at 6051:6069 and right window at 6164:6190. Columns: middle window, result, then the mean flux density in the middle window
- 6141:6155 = -0.026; 9.6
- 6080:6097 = 0.014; 9.49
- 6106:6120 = -0.002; 9.53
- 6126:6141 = 0.032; 9.15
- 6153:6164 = 0.018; 9.17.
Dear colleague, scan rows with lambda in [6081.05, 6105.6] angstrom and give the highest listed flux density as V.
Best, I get 9.71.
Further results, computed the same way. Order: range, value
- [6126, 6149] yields 10.1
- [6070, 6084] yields 9.88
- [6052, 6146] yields 10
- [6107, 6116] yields 9.73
